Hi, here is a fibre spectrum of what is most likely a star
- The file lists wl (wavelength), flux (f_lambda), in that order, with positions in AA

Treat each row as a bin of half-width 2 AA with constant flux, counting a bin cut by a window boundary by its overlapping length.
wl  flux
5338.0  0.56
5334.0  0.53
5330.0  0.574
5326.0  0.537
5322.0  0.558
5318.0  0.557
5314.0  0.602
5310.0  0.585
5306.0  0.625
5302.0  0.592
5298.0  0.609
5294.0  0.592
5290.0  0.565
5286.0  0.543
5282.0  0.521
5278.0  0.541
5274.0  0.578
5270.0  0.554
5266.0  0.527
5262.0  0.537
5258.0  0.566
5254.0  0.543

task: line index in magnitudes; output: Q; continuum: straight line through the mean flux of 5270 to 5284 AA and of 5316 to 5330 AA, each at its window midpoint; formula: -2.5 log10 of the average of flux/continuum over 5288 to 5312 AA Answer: -0.083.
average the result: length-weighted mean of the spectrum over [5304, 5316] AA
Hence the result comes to 0.604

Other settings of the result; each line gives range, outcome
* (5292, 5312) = 0.601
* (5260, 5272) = 0.539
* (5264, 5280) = 0.55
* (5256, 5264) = 0.551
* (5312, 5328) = 0.564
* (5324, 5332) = 0.555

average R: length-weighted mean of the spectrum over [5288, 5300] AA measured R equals 0.589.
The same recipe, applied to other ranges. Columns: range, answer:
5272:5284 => 0.547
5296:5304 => 0.601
